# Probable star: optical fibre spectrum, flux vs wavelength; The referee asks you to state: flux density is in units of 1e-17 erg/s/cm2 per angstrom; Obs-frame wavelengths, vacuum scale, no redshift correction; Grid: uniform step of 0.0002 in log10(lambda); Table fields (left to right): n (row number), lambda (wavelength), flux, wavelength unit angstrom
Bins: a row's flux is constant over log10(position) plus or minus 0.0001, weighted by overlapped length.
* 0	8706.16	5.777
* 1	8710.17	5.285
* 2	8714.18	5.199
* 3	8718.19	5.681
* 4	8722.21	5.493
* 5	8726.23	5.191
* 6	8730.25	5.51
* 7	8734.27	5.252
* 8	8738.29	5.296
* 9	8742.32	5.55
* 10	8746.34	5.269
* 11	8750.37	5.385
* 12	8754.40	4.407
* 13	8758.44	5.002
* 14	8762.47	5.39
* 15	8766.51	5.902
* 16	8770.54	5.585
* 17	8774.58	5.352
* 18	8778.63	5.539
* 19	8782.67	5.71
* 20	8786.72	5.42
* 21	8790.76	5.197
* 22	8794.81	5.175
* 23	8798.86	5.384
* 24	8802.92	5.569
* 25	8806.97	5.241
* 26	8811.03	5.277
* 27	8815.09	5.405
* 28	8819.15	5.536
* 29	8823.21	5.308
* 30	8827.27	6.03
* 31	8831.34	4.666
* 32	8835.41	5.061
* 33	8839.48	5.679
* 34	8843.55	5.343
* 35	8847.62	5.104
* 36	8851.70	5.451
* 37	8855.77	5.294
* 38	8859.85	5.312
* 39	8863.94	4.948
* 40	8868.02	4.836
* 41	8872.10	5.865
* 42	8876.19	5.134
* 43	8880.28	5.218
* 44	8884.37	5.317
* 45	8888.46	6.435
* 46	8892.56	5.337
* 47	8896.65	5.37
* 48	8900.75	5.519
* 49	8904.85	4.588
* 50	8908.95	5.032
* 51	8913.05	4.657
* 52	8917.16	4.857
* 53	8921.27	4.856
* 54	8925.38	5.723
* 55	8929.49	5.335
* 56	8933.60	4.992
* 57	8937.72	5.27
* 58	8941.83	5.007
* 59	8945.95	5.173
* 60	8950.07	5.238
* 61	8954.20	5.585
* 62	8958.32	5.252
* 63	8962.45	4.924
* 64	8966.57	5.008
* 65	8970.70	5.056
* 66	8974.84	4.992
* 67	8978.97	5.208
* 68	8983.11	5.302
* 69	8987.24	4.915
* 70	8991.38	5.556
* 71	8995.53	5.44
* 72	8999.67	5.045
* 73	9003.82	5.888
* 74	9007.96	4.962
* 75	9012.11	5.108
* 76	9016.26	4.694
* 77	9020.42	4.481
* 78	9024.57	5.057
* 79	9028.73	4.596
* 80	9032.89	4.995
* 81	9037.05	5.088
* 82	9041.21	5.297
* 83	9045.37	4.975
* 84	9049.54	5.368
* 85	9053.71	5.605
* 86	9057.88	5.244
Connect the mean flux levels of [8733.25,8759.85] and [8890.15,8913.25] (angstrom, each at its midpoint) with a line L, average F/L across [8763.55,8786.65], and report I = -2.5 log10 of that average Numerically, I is -0.09 mag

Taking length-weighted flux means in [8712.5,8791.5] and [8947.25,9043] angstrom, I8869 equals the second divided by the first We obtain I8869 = 1.0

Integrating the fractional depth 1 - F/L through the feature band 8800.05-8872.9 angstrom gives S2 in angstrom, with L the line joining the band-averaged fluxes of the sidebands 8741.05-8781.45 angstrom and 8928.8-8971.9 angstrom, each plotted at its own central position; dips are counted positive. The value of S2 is -0.7 angstrom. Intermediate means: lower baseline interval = 5.34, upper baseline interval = 5.16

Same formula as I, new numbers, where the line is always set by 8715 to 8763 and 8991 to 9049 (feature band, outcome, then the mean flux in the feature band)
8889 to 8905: -0.05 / 5.39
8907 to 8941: 0.01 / 5.09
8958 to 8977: 0.02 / 5.03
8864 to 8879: -0.01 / 5.23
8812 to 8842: -0.03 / 5.38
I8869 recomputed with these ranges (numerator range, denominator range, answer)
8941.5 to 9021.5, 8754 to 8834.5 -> 0.96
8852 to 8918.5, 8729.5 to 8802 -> 0.98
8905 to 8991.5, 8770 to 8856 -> 0.95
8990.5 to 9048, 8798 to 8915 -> 0.96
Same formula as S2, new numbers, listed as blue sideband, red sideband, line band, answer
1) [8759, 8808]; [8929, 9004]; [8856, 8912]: 0.2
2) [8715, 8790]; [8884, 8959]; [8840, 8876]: 0.1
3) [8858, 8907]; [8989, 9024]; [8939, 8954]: 0.1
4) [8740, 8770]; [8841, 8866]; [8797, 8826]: -0.8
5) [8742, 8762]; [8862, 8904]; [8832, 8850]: 0.1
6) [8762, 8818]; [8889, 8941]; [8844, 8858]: 0.0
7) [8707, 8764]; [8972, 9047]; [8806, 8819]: -0.3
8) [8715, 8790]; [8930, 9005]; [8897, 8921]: 1.4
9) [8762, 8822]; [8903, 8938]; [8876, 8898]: -1.6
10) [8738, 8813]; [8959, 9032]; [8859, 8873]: 0.1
